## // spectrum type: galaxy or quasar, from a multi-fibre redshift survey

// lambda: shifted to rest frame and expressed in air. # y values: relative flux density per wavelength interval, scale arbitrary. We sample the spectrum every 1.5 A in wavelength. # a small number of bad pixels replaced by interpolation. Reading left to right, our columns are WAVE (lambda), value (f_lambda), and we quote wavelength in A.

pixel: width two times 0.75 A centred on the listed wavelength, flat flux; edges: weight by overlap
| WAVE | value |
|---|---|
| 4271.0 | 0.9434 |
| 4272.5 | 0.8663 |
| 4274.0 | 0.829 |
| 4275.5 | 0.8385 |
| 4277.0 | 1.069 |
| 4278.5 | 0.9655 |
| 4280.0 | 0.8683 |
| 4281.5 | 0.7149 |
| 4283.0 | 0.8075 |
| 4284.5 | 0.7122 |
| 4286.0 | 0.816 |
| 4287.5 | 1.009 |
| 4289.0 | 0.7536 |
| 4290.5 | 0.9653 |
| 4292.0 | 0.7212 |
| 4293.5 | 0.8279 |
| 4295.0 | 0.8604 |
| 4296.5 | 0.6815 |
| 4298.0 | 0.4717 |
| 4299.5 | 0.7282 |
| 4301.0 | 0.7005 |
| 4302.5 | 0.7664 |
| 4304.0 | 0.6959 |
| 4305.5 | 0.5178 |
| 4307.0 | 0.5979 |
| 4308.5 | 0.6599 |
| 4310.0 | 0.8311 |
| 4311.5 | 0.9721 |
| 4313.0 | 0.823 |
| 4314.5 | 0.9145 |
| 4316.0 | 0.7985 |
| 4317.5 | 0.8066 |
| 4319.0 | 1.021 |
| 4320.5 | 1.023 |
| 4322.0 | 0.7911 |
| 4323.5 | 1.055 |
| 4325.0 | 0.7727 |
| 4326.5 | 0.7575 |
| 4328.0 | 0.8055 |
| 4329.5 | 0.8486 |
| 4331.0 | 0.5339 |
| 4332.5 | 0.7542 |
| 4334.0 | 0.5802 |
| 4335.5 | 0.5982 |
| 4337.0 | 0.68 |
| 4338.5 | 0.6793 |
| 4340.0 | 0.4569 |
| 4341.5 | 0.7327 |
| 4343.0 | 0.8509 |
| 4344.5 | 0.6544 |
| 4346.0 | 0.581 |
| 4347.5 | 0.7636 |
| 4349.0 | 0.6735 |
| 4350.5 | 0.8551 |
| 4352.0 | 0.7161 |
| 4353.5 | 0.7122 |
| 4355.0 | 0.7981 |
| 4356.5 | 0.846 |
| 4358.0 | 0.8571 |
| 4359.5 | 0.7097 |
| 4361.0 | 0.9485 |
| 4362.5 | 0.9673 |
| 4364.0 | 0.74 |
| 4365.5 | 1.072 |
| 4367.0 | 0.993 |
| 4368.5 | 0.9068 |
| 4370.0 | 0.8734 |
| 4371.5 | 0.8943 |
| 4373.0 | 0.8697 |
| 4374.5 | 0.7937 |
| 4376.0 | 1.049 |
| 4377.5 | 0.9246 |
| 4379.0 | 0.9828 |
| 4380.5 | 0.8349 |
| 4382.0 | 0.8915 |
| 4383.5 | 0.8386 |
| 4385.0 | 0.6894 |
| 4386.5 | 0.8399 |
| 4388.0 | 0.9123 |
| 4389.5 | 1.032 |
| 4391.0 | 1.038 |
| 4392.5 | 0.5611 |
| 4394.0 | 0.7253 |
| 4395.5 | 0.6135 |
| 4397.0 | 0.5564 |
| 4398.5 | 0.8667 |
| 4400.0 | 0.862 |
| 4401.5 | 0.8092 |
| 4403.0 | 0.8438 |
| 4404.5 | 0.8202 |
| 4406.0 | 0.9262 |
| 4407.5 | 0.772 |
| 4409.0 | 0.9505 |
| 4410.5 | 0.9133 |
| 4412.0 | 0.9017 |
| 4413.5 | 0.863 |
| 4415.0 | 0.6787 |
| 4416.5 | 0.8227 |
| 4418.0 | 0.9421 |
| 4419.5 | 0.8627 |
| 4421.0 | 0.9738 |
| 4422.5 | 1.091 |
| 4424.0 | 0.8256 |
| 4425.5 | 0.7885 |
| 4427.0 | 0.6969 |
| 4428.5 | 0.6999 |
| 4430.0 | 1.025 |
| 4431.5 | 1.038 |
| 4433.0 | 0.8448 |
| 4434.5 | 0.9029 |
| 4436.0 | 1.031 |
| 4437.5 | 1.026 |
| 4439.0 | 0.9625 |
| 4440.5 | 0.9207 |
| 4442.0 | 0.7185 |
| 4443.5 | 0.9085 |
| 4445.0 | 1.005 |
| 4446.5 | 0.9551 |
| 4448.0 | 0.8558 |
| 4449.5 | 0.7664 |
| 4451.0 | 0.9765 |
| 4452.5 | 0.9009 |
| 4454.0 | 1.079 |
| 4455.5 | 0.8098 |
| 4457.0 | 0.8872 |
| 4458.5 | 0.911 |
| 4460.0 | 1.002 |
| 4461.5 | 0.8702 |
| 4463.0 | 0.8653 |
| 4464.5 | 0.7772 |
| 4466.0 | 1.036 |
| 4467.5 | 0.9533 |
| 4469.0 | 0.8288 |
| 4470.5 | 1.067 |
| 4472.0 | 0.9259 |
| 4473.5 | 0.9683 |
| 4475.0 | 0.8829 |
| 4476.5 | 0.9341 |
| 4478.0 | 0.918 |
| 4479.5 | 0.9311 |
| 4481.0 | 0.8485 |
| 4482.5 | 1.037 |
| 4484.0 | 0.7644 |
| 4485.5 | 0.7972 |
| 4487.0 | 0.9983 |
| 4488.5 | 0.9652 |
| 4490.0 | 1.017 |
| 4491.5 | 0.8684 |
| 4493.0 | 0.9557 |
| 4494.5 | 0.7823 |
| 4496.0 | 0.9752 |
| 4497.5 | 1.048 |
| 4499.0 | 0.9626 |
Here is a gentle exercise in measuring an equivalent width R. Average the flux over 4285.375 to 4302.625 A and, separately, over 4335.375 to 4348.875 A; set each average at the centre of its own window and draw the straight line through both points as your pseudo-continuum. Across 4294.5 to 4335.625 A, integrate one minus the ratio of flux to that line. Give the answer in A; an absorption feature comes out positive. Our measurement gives -2.1 A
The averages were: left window 0.775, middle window 0.765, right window 0.67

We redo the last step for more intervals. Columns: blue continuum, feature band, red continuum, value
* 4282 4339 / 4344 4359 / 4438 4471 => 1.2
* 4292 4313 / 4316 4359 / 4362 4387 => 2.3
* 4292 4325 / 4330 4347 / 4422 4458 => 3.4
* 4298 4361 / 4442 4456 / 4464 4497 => -0.3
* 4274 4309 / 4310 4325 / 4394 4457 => -2.0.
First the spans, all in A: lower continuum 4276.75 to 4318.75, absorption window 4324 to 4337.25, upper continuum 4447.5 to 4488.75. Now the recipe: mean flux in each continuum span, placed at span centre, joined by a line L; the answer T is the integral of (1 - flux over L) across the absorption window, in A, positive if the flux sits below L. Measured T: 1.64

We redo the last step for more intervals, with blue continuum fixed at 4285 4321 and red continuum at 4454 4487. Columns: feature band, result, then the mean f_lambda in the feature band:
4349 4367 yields -0.20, 0.838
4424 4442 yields -0.17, 0.892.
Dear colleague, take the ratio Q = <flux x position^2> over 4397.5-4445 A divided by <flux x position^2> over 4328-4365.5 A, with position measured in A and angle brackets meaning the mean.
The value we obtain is 1.2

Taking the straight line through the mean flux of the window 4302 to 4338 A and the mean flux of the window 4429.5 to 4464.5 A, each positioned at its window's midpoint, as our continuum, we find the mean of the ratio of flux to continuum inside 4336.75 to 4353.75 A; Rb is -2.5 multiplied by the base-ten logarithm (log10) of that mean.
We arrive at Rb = 0.16 mag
